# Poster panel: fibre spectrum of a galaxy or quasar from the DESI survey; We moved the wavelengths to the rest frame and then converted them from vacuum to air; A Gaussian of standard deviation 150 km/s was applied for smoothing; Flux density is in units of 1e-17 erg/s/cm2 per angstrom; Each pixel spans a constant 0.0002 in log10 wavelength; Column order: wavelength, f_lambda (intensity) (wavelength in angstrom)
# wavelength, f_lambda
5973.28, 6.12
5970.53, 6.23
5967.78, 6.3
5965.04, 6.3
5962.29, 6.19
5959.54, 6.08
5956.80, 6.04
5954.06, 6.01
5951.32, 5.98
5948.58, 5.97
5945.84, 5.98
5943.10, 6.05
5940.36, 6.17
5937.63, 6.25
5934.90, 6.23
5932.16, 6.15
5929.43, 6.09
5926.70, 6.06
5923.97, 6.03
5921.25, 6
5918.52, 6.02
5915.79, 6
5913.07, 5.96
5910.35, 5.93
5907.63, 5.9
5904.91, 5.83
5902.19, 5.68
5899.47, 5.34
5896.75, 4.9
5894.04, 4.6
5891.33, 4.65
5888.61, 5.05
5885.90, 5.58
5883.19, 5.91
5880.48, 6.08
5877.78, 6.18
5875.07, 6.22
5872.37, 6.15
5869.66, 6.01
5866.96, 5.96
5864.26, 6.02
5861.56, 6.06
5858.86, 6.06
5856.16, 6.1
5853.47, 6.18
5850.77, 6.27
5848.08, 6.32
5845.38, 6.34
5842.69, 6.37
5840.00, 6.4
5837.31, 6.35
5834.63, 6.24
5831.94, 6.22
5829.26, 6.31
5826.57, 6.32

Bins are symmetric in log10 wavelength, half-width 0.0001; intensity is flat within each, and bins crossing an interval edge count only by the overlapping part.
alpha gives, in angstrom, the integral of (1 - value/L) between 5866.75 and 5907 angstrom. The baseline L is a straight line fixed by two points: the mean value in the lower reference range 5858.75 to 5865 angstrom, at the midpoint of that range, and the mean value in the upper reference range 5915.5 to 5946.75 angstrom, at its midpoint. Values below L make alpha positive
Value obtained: 3.0 angstrom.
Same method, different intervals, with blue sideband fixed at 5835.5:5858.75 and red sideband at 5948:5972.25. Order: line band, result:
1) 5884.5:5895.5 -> 2.2 angstrom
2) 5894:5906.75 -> 1.7 angstrom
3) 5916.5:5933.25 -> 0.3 angstrom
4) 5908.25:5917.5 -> 0.3 angstrom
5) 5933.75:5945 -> 0.0 angstrom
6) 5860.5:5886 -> 0.8 angstrom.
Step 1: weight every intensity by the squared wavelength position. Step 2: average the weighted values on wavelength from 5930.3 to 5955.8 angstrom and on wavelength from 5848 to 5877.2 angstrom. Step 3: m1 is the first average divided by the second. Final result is 1.0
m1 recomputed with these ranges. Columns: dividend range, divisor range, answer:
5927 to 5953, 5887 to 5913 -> 1.15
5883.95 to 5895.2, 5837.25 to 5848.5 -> 0.80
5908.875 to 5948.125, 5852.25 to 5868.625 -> 1.02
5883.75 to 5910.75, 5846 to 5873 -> 0.88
